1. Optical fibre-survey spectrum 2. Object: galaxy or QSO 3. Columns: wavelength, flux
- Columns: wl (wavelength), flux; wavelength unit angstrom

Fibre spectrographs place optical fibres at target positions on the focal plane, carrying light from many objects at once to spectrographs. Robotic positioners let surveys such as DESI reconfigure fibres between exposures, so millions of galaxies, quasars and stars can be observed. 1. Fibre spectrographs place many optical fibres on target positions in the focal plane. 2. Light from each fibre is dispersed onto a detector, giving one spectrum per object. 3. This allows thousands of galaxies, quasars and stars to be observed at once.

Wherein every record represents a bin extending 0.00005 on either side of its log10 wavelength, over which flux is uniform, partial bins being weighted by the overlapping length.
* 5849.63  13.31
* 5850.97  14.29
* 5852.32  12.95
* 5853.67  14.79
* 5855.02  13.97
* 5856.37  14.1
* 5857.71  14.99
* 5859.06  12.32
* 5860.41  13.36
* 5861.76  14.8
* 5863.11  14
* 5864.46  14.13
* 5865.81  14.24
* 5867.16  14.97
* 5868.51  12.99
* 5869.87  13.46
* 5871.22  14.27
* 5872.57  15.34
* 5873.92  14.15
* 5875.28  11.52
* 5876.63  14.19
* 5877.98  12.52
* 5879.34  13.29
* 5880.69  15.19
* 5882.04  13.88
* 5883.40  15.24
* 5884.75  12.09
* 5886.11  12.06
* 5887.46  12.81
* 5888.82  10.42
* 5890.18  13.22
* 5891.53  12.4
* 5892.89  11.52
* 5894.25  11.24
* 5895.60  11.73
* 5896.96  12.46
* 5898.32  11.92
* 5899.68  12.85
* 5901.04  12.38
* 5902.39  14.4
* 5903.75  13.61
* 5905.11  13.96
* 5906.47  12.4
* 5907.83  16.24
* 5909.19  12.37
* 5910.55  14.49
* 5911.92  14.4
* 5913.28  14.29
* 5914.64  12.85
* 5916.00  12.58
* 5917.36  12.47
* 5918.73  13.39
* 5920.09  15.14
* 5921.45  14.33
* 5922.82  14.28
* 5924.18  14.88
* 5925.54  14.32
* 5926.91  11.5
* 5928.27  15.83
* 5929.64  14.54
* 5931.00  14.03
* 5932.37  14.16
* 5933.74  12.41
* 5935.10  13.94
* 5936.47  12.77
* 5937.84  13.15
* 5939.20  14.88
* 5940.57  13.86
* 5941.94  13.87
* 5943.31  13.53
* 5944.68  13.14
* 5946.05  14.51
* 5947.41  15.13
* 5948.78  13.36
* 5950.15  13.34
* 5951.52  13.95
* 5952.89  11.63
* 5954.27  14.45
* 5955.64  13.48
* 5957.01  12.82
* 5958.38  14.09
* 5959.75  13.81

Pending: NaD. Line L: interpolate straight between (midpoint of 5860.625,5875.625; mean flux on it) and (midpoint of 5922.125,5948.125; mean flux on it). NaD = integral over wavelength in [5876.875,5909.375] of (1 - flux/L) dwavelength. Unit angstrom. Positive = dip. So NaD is 2.41 angstrom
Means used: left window 14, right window 13.9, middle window 13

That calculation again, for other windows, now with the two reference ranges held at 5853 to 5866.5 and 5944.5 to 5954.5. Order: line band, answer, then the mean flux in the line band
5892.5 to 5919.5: 1.5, 13.1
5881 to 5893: 1.0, 12.8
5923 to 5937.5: -0.1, 13.8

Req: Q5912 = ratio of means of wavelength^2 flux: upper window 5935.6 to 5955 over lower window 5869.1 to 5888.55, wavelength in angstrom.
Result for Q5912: 1.04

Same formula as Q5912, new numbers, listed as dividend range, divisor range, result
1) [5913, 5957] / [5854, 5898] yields 1.05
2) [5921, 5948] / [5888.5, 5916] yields 1.09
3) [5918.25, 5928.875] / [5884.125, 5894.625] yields 1.20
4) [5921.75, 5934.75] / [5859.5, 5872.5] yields 1.02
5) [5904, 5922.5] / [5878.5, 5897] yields 1.09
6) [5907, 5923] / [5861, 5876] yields 1.01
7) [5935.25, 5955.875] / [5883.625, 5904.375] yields 1.12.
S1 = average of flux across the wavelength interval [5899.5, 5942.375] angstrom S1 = 13.8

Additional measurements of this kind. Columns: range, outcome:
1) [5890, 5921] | 13.2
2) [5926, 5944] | 13.7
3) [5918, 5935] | 14.1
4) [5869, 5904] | 13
